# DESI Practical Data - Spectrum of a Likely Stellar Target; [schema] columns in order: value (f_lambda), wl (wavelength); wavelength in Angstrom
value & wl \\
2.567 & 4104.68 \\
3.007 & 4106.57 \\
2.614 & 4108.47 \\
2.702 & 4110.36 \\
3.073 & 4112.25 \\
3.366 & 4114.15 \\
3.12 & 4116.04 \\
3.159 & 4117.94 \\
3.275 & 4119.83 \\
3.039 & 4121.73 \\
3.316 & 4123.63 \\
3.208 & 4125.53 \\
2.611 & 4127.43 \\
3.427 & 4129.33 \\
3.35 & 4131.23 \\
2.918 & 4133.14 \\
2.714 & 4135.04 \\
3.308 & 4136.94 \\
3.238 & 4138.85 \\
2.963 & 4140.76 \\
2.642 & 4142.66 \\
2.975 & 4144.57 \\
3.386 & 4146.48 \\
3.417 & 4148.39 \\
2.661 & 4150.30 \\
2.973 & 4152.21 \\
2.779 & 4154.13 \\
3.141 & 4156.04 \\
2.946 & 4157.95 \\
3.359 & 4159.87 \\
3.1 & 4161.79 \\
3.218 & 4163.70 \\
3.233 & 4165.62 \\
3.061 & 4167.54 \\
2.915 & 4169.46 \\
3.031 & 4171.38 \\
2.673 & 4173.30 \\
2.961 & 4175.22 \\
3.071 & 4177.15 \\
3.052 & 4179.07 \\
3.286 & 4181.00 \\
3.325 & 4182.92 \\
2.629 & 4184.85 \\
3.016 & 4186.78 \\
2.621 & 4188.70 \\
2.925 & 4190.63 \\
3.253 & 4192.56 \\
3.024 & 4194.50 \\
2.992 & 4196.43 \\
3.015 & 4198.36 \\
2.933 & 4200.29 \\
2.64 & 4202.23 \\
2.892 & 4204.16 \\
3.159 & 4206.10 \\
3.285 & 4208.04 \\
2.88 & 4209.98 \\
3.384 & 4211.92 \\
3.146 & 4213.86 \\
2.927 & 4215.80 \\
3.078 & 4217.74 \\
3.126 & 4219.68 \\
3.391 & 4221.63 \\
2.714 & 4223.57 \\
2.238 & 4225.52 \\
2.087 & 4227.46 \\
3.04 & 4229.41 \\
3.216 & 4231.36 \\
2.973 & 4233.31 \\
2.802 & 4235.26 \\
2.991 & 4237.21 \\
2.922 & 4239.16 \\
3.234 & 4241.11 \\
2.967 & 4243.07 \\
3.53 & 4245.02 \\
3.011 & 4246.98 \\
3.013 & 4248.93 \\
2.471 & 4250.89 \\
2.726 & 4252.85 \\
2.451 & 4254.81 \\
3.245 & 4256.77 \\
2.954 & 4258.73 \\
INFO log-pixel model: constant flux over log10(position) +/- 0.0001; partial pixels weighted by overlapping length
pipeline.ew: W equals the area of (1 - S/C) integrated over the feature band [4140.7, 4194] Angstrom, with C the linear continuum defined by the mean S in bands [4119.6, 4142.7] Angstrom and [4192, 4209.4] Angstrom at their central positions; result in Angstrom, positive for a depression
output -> 0.4 Angstrom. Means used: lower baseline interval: 3.09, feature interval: 3.02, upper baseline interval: 3.01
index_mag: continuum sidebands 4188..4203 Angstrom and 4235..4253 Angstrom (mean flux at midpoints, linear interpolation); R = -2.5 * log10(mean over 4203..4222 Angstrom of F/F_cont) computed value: -0.06 mag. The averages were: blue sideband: 2.93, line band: 3.11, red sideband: 2.98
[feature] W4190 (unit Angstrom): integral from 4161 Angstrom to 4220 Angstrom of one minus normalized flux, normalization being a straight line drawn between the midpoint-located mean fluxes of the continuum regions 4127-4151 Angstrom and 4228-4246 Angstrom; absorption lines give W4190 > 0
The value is 0.6 Angstrom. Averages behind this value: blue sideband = 3.06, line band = 3.03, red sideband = 3.05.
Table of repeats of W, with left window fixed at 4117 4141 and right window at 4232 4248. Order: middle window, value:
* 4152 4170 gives 0.1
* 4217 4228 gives 1.0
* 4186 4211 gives 0.9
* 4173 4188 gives 0.4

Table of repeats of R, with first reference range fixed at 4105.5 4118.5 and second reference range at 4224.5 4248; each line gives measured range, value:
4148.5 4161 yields -0.014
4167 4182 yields -0.018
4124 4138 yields -0.037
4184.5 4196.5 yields 0.005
